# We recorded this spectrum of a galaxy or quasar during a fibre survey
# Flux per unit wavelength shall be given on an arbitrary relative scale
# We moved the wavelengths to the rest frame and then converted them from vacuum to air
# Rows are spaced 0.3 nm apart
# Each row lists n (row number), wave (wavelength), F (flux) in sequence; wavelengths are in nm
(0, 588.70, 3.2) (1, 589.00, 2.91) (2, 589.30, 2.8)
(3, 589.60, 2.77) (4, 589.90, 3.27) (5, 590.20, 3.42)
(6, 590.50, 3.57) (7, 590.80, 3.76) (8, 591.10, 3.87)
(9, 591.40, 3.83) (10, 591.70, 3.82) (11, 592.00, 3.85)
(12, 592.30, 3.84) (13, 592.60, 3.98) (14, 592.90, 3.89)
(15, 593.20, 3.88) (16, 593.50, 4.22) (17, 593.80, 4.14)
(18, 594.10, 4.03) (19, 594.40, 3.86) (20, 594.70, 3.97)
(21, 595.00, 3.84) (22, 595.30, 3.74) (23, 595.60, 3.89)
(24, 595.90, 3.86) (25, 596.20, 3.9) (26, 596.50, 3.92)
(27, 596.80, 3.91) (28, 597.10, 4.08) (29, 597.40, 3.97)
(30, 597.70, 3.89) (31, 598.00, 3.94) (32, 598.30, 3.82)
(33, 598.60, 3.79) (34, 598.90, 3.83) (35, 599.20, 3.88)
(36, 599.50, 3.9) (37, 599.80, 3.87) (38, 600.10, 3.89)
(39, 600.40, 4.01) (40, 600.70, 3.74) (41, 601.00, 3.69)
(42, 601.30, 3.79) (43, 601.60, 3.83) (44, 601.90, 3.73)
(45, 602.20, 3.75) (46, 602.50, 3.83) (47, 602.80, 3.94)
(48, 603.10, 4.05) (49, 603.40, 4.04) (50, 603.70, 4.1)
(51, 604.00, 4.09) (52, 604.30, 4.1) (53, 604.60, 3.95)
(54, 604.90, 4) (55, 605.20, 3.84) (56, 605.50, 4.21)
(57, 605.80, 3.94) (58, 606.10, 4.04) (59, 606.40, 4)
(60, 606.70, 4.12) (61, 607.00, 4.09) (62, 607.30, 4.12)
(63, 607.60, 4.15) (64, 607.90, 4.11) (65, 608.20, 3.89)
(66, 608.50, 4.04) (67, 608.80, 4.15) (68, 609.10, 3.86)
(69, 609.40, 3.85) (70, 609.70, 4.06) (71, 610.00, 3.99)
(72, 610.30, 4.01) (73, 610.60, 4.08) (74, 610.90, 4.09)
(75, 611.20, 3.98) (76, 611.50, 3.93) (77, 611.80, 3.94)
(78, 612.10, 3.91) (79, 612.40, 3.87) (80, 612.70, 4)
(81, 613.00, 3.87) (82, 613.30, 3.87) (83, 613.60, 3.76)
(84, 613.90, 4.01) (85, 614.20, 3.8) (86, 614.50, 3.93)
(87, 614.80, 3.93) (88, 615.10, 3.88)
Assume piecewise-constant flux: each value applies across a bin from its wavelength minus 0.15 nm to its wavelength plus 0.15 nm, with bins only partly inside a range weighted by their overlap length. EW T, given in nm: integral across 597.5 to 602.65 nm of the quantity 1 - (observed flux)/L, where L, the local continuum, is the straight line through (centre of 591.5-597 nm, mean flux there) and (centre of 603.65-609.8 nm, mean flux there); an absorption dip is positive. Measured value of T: 0.18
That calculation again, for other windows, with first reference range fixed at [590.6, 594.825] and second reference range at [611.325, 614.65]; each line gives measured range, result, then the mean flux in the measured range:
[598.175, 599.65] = 0.03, 3.84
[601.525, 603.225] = 0.02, 3.85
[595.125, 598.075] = 0.01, 3.91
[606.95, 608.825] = -0.08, 4.07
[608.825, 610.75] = -0.04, 3.99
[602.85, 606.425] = -0.11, 4.03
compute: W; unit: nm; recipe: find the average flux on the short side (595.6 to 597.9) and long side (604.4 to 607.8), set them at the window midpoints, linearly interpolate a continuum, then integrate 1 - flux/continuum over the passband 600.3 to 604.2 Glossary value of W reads 0.10 nm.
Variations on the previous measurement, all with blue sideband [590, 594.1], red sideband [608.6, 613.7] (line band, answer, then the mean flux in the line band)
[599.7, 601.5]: 0.03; 3.83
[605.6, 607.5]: -0.06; 4.06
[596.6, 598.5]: -0.02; 3.93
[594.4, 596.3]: 0.00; 3.87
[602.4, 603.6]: -0.02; 3.98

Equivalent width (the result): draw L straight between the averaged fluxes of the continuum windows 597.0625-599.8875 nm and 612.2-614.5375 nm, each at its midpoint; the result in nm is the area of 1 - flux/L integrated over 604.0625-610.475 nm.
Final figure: -0.23 nm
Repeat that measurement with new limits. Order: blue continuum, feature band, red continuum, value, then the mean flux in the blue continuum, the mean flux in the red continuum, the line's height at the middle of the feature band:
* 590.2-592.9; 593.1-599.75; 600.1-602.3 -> -0.214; 3.8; 3.8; 3.8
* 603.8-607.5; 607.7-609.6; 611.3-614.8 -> -0.002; 4.04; 3.9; 3.99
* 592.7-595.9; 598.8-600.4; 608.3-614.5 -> 0.023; 3.94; 3.95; 3.95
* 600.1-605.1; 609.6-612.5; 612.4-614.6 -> -0.069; 3.91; 3.89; 3.89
